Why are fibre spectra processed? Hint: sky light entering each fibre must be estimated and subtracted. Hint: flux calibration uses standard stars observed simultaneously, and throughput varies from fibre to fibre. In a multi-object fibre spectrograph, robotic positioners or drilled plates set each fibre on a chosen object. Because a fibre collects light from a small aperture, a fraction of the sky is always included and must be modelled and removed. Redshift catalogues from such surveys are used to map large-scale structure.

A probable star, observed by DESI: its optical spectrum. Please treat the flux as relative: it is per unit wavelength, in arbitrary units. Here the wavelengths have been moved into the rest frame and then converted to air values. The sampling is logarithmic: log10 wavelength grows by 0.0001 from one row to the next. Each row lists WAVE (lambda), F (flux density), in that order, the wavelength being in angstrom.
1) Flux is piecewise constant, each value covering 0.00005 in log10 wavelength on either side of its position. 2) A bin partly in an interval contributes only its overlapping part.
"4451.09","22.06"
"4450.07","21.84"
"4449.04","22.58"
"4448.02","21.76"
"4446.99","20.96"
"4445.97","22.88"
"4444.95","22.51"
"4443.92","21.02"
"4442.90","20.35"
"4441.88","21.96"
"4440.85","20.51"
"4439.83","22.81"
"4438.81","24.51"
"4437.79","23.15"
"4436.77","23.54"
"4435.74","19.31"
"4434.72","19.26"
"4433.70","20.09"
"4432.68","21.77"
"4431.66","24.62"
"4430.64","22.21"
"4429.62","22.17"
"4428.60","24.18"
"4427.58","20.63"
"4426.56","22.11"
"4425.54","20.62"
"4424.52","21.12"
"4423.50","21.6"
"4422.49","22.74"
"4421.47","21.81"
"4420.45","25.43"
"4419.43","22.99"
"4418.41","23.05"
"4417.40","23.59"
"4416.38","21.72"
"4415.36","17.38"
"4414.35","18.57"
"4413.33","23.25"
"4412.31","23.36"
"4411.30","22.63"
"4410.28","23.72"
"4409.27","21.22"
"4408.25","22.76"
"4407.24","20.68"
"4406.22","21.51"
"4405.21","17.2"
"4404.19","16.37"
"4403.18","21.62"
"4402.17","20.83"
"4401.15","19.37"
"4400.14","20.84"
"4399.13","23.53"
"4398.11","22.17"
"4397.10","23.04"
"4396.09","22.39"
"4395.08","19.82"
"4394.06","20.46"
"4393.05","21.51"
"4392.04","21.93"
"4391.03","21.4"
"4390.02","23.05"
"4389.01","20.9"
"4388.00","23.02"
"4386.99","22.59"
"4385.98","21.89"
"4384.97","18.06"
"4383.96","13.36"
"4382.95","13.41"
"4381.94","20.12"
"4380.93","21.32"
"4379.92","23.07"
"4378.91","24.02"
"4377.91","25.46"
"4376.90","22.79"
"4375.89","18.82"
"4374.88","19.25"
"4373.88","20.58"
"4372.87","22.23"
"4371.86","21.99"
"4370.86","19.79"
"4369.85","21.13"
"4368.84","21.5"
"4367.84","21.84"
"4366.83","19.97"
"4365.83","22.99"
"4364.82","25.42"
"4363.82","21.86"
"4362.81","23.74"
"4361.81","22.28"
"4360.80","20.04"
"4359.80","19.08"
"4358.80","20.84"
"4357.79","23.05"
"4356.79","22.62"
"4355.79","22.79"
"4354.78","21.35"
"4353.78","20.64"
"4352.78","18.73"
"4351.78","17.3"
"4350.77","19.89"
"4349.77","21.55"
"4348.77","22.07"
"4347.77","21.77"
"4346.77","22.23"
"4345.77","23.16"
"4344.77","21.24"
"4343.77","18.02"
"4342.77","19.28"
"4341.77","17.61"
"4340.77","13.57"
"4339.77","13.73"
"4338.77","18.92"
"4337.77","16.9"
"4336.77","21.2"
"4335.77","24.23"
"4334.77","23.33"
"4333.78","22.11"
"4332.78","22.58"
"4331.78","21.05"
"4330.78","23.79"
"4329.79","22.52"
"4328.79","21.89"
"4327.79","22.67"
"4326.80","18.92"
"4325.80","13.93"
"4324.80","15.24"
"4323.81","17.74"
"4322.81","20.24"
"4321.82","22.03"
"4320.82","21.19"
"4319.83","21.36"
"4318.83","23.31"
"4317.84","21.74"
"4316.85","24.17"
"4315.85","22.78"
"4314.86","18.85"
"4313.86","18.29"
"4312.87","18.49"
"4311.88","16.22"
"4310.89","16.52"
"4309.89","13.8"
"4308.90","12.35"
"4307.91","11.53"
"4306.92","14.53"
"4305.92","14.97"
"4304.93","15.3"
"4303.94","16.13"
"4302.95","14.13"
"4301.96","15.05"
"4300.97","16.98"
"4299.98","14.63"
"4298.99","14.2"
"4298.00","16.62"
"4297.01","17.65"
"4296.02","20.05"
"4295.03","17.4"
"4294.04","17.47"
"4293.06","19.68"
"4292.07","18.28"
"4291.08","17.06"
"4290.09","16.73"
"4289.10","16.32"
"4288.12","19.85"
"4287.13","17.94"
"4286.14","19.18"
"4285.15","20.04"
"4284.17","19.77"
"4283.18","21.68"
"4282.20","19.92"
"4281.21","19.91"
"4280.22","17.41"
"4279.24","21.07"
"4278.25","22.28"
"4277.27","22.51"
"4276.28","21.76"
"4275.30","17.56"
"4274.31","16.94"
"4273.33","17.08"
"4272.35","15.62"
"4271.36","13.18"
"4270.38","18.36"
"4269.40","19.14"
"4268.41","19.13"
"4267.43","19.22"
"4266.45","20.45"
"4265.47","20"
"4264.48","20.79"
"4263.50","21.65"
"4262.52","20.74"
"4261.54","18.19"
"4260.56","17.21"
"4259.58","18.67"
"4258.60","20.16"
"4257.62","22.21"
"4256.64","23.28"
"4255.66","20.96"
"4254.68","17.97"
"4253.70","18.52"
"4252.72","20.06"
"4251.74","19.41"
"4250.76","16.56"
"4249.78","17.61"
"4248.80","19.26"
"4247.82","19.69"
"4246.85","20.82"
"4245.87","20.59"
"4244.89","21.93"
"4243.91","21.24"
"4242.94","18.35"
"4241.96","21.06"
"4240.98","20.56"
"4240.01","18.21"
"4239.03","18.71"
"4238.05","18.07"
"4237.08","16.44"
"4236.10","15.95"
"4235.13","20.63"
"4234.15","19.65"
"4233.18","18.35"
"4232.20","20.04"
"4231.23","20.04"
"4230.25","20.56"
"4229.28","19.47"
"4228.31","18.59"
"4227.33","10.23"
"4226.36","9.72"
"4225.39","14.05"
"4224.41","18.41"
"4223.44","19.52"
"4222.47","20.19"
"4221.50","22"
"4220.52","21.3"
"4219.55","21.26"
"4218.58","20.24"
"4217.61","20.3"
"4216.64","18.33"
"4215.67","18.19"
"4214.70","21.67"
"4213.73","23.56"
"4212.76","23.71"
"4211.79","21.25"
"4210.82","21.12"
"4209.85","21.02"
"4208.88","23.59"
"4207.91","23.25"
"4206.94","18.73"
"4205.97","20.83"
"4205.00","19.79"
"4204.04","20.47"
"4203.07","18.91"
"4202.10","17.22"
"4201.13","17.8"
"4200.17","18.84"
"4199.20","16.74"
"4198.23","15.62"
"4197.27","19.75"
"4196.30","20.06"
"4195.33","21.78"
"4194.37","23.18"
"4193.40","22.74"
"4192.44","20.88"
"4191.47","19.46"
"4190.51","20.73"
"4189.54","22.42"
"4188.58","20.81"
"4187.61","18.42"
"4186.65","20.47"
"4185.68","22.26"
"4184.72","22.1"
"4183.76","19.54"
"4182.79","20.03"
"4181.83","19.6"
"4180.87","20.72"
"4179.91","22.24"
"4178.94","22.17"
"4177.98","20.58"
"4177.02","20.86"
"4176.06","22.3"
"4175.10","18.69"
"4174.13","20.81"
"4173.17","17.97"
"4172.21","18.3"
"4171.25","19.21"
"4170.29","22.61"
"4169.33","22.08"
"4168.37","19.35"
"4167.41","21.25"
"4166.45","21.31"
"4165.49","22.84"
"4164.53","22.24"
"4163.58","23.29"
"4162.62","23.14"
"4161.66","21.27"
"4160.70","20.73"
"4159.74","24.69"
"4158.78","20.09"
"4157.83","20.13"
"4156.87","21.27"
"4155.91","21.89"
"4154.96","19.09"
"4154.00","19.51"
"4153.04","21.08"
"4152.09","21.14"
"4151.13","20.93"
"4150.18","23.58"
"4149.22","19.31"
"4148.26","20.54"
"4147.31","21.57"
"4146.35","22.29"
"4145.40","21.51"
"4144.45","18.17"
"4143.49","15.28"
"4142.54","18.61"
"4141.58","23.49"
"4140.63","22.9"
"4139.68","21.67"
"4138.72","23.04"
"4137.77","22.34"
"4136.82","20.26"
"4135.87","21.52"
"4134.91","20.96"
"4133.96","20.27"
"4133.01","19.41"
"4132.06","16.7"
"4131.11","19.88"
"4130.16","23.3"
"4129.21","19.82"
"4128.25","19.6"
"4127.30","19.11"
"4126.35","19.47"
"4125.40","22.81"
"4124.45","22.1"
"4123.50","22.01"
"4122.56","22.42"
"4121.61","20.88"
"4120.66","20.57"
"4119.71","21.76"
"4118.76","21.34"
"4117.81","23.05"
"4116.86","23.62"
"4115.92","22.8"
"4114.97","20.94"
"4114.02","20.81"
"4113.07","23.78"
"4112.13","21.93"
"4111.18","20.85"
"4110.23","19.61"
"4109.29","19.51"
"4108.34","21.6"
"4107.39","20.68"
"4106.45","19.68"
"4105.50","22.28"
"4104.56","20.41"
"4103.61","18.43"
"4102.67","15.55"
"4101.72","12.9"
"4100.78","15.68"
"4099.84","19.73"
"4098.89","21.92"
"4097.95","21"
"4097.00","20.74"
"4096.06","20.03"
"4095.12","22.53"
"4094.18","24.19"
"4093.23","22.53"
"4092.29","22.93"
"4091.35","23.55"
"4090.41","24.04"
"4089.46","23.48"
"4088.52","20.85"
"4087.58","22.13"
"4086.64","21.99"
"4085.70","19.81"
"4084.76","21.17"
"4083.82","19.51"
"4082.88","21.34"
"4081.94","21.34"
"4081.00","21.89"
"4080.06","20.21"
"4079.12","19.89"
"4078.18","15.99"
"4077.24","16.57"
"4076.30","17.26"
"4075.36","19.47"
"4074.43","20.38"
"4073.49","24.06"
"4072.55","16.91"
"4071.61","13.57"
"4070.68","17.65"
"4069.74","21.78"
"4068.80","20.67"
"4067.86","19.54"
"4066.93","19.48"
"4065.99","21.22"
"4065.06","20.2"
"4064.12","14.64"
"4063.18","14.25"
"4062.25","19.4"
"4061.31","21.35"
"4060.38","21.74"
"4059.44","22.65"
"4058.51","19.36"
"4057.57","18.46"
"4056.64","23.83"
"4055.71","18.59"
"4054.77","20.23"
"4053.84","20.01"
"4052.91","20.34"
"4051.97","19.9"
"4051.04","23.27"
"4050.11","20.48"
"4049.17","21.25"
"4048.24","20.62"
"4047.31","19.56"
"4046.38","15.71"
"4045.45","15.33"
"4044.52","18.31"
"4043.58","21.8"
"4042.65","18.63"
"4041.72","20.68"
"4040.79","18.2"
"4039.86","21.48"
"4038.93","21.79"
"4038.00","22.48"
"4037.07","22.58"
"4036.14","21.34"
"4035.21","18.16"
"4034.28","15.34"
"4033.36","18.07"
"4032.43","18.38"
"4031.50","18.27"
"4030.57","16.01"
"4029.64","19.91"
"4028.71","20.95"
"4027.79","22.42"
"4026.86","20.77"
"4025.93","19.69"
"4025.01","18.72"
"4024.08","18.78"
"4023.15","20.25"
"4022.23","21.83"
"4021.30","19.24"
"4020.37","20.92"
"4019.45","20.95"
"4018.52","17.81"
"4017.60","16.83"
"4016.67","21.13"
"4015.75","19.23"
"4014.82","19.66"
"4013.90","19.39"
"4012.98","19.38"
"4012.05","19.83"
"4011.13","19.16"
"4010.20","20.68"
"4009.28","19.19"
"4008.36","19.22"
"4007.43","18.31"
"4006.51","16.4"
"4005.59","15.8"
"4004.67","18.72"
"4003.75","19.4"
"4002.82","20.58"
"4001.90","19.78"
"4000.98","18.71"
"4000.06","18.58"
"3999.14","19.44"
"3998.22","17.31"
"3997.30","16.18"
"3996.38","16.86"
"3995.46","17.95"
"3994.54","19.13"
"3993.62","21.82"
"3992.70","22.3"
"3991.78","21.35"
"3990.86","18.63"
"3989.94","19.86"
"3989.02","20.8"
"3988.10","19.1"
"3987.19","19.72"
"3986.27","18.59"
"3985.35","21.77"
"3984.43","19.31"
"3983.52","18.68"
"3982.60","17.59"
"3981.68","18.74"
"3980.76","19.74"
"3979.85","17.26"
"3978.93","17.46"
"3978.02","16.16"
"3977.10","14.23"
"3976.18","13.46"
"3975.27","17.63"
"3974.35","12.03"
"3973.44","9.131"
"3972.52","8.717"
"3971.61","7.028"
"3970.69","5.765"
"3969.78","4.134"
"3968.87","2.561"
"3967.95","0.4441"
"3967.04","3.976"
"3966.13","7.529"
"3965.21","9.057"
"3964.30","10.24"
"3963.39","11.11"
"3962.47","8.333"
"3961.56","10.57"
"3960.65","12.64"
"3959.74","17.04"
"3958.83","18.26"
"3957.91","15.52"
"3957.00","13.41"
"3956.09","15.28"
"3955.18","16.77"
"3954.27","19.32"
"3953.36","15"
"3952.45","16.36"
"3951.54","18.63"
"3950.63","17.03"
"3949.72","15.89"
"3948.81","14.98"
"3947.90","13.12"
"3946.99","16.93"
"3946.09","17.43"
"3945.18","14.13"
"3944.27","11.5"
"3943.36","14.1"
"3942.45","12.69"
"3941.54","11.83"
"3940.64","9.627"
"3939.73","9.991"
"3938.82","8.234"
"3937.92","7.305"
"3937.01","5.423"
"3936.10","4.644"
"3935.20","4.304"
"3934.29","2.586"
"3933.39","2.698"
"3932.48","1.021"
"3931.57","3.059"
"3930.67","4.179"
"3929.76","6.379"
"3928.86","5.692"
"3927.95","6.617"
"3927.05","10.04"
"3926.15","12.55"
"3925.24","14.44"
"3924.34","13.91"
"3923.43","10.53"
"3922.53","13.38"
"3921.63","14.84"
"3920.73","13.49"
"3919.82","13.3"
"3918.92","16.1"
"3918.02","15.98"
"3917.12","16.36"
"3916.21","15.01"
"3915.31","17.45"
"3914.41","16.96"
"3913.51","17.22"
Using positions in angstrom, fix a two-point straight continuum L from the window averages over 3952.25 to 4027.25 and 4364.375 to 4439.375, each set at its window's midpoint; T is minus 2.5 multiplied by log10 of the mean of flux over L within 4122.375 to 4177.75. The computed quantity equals -0.14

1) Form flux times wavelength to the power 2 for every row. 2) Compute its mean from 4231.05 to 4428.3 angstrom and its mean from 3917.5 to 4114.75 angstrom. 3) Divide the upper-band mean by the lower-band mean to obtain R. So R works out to 1.4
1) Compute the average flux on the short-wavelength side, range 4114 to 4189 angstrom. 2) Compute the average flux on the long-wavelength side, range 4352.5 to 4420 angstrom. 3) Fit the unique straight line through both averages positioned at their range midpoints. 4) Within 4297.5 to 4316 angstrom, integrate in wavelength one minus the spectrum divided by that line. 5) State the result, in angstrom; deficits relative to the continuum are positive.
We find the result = 4.8 angstrom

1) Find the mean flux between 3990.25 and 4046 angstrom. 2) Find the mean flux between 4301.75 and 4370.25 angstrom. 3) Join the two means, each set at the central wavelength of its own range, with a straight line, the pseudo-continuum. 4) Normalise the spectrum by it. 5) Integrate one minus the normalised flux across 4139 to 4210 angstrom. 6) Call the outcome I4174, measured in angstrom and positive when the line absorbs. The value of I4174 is -4.1 angstrom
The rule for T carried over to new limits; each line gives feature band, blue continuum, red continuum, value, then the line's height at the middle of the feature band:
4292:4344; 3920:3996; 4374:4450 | 0.07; 19.7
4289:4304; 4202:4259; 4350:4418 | 0.20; 20.2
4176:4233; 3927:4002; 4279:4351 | -0.17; 17.1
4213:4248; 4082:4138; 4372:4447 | 0.11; 21.1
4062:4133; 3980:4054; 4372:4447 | -0.03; 19.8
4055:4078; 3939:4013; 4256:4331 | -0.18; 16.3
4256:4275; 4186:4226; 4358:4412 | 0.08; 20.5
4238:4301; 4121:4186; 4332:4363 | 0.09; 20.7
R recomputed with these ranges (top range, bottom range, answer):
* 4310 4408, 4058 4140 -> 1.14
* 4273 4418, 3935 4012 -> 1.60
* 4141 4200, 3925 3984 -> 2.03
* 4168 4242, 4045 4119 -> 1.04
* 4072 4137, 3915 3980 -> 1.96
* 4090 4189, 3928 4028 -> 1.51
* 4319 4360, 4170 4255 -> 1.09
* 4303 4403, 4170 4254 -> 1.10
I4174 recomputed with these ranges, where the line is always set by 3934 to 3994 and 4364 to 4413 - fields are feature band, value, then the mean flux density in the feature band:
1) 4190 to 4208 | -2.0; 19.8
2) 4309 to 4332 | 0.3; 19.7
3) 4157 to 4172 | -3.8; 21.6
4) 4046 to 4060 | -4.7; 20.3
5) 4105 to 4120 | -4.9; 21.5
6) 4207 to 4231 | -2.0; 19.6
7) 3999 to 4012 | -4.1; 18.9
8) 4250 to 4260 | -0.5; 19.7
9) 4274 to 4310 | 3.5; 17.6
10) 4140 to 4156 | -3.5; 20.6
